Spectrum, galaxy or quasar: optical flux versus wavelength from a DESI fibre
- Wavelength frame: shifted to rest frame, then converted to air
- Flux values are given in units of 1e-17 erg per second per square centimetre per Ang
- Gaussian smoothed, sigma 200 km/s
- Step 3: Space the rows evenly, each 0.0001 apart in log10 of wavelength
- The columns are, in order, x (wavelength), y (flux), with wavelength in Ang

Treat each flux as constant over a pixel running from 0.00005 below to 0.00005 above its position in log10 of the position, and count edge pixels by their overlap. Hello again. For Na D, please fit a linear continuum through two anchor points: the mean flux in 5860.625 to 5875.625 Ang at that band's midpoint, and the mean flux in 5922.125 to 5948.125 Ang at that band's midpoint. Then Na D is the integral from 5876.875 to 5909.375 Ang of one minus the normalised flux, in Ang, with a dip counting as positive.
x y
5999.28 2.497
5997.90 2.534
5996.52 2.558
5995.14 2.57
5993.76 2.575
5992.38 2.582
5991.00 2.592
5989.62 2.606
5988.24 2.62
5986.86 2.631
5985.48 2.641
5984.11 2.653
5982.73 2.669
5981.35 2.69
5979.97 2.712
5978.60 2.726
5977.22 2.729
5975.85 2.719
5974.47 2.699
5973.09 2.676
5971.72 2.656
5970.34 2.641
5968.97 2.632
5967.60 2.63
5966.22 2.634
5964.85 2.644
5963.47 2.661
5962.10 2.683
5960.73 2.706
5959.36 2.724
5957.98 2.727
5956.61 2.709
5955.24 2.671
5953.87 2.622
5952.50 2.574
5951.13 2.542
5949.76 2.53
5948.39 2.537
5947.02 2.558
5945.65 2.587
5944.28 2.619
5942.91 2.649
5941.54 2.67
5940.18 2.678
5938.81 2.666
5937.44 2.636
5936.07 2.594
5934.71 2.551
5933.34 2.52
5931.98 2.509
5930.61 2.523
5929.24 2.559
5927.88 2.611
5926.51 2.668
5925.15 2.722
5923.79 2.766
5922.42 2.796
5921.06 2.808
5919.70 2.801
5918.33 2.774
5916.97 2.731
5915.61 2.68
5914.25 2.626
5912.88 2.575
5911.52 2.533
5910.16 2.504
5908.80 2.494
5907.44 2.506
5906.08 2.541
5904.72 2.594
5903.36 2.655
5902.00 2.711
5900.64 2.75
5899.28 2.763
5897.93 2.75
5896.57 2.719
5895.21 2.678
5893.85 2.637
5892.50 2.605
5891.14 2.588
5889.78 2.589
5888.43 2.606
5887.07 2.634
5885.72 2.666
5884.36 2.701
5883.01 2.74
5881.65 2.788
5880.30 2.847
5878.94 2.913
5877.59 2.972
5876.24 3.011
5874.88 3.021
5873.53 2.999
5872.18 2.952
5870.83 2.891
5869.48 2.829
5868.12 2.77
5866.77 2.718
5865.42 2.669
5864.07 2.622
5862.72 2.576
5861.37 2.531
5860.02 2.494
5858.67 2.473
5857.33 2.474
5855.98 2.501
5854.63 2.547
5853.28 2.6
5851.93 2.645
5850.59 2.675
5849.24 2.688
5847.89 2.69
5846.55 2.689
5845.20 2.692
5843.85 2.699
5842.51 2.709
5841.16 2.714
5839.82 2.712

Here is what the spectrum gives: 0.4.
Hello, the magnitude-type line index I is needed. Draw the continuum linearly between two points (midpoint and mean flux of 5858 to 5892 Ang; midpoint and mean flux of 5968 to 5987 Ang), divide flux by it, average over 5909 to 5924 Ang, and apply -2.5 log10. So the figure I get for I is 0.01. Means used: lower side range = 2.74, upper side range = 2.68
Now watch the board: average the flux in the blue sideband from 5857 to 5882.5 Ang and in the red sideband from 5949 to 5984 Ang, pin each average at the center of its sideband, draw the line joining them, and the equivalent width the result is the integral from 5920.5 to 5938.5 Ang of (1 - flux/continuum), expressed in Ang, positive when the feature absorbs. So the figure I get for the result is 0.5 Ang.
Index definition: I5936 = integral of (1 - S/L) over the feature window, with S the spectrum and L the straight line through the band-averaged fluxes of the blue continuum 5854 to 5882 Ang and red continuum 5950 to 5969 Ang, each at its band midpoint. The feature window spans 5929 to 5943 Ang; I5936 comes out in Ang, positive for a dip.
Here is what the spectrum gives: 0.4 Ang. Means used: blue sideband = 2.74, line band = 2.59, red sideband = 2.65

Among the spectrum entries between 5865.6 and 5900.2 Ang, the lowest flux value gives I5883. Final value 2.588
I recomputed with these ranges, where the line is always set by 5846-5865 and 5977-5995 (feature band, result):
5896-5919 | -0.01 mag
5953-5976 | -0.01 mag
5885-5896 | -0.01 mag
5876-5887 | -0.09 mag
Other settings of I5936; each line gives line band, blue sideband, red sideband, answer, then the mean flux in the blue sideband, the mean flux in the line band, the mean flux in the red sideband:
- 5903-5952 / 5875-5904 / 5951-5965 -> 1.4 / 2.73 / 2.62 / 2.67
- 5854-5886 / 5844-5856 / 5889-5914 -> -1.3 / 2.64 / 2.74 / 2.62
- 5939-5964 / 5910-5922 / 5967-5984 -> 0.4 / 2.68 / 2.64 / 2.68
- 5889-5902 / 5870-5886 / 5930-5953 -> 0.6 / 2.88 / 2.68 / 2.59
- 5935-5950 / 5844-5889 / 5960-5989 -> 0.4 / 2.72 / 2.61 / 2.67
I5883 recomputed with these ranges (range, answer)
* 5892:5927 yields 2.494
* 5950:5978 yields 2.542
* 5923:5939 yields 2.509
